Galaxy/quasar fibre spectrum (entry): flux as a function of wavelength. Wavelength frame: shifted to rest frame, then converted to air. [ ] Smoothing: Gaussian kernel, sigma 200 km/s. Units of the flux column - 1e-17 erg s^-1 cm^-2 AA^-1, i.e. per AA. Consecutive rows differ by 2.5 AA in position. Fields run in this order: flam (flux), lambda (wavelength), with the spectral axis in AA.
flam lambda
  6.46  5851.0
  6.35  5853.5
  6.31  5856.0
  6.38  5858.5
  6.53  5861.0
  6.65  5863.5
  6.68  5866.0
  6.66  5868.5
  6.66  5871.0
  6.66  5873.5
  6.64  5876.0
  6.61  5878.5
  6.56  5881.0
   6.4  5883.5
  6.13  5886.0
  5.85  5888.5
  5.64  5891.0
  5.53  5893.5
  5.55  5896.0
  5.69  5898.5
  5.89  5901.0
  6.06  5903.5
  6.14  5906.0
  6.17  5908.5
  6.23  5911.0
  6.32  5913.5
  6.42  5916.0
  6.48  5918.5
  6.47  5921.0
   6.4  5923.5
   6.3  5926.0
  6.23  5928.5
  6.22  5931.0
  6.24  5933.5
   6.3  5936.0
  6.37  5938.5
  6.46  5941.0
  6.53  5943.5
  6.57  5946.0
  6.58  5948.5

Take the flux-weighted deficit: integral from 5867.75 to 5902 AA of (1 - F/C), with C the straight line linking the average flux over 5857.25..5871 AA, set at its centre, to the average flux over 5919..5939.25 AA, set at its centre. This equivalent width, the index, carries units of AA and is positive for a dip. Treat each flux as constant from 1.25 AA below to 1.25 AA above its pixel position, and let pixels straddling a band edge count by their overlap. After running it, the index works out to 1.8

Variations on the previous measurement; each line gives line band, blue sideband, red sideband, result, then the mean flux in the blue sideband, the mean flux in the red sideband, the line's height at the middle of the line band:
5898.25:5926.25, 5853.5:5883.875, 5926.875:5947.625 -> 0.9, 6.56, 6.37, 6.44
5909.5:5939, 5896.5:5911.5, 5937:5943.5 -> -0.4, 6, 6.43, 6.24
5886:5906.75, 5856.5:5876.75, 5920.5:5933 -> 2.1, 6.6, 6.31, 6.45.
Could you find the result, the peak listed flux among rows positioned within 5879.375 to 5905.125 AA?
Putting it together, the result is 6.56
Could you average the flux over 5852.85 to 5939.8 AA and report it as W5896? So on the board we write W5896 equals 6.28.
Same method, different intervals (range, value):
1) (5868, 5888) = 6.51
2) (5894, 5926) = 6.14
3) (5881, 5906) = 5.91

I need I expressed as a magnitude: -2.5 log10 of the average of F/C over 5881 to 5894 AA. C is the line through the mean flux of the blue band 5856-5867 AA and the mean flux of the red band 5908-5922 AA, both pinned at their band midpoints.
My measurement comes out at 0.079 mag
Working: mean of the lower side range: 6.53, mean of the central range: 5.99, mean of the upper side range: 6.36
